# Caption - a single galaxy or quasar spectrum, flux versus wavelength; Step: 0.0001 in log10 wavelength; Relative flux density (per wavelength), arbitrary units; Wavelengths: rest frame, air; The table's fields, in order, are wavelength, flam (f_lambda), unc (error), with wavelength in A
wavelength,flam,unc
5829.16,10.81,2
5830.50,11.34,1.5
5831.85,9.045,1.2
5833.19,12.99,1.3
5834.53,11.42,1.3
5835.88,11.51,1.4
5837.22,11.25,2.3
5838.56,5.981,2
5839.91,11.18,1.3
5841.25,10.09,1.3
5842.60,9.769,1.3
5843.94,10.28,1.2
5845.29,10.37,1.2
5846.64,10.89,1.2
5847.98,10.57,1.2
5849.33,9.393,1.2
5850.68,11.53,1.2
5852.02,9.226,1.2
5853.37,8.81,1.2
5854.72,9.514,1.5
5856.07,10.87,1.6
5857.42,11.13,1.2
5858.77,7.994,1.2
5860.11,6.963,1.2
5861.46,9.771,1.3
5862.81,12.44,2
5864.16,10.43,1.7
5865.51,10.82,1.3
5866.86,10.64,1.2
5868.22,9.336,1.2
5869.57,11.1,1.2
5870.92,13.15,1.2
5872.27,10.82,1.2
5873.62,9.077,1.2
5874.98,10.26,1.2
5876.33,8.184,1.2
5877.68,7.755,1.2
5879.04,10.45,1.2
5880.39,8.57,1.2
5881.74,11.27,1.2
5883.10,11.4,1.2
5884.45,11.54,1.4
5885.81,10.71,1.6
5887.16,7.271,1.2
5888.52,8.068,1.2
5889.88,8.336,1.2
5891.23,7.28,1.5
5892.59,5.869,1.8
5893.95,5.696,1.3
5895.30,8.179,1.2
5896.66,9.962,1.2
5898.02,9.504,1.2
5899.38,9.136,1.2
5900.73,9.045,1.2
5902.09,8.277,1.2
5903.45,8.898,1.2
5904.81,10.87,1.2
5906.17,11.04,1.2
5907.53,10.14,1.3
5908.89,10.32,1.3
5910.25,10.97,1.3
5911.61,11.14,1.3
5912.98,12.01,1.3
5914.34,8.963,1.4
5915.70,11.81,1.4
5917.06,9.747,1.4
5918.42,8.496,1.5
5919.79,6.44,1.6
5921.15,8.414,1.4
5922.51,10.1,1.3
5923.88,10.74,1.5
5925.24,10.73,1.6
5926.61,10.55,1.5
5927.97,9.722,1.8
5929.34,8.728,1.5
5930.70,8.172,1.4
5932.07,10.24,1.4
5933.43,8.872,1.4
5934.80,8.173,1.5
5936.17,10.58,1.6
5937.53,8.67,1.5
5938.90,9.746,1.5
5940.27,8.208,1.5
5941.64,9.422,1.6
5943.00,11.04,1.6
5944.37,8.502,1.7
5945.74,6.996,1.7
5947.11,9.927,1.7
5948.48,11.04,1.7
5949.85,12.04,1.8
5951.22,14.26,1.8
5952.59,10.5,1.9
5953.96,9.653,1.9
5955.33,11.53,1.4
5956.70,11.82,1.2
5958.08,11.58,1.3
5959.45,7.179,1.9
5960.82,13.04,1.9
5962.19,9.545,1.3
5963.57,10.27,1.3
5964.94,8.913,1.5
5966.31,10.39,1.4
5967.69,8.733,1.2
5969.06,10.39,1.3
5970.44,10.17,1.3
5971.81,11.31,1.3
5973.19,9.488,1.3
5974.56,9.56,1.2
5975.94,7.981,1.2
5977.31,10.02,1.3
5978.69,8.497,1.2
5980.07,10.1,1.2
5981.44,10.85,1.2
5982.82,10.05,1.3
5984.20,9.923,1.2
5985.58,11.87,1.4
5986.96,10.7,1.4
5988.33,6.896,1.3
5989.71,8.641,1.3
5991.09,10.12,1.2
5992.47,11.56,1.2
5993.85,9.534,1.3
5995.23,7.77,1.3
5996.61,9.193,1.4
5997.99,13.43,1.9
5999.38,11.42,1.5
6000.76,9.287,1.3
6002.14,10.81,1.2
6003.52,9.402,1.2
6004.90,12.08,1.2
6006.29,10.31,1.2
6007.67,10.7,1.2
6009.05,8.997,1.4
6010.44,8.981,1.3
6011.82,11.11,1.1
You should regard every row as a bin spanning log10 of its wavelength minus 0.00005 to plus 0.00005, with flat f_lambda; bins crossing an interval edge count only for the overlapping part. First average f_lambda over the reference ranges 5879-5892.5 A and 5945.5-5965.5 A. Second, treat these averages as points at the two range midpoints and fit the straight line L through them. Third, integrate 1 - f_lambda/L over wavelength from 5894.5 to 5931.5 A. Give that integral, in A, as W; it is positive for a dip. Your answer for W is 0.4 A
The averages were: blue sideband 9.29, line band 9.7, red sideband 10.6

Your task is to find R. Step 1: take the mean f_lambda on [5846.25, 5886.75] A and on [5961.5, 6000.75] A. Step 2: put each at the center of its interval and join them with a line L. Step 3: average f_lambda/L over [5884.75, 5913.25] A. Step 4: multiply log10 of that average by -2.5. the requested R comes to 0.10 mag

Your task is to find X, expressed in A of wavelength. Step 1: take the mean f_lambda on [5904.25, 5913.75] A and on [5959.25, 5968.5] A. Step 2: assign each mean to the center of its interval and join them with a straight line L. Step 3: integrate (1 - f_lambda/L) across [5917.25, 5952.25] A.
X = 2.7 A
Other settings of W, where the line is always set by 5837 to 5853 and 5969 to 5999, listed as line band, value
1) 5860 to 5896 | 1.71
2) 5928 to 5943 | 1.12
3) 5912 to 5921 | 0.35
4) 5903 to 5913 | -0.67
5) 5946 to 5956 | -1.17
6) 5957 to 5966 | -0.22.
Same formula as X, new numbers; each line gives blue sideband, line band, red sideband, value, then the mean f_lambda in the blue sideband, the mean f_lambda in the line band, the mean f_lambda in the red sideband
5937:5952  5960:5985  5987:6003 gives 0.00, 10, 9.95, 9.91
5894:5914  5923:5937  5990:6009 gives 0.44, 9.81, 9.65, 10.3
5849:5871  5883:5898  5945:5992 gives 2.39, 10.1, 8.5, 10.1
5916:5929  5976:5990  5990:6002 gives 0.57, 9.49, 9.71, 10.3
